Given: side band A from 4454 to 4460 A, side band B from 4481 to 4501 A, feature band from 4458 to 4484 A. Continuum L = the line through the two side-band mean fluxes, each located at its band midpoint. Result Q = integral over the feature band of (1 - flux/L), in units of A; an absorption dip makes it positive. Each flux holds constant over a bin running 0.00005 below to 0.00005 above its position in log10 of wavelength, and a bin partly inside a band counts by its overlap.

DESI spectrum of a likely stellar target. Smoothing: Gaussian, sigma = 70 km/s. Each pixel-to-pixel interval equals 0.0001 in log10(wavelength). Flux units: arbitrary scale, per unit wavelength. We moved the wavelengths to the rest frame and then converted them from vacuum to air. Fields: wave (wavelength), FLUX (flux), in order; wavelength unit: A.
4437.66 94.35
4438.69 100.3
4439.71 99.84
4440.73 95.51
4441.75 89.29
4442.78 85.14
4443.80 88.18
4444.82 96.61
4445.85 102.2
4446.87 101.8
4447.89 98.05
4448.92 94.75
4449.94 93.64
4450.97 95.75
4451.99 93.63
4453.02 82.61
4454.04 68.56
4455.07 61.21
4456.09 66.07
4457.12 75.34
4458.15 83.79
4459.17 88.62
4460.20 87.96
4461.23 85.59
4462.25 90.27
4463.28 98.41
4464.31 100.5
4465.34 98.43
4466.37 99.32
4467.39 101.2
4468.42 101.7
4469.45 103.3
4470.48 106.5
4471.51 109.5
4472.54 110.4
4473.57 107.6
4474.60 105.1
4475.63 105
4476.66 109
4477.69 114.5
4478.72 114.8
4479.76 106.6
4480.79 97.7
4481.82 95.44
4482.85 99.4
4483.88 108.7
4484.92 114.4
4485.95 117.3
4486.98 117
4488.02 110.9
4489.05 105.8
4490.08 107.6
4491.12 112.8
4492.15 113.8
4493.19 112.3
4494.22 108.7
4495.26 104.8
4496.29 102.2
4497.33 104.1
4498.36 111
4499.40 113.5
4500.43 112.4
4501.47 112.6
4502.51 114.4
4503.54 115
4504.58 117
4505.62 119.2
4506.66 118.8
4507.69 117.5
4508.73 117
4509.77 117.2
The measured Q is -3.65 A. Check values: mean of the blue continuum 75.1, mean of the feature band 101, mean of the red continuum 109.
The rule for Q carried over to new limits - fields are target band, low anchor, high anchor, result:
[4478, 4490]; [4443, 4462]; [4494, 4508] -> -0.5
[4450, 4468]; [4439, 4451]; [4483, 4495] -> 2.4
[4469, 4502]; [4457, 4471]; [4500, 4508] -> -0.8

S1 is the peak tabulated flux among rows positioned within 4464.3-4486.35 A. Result 117.3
